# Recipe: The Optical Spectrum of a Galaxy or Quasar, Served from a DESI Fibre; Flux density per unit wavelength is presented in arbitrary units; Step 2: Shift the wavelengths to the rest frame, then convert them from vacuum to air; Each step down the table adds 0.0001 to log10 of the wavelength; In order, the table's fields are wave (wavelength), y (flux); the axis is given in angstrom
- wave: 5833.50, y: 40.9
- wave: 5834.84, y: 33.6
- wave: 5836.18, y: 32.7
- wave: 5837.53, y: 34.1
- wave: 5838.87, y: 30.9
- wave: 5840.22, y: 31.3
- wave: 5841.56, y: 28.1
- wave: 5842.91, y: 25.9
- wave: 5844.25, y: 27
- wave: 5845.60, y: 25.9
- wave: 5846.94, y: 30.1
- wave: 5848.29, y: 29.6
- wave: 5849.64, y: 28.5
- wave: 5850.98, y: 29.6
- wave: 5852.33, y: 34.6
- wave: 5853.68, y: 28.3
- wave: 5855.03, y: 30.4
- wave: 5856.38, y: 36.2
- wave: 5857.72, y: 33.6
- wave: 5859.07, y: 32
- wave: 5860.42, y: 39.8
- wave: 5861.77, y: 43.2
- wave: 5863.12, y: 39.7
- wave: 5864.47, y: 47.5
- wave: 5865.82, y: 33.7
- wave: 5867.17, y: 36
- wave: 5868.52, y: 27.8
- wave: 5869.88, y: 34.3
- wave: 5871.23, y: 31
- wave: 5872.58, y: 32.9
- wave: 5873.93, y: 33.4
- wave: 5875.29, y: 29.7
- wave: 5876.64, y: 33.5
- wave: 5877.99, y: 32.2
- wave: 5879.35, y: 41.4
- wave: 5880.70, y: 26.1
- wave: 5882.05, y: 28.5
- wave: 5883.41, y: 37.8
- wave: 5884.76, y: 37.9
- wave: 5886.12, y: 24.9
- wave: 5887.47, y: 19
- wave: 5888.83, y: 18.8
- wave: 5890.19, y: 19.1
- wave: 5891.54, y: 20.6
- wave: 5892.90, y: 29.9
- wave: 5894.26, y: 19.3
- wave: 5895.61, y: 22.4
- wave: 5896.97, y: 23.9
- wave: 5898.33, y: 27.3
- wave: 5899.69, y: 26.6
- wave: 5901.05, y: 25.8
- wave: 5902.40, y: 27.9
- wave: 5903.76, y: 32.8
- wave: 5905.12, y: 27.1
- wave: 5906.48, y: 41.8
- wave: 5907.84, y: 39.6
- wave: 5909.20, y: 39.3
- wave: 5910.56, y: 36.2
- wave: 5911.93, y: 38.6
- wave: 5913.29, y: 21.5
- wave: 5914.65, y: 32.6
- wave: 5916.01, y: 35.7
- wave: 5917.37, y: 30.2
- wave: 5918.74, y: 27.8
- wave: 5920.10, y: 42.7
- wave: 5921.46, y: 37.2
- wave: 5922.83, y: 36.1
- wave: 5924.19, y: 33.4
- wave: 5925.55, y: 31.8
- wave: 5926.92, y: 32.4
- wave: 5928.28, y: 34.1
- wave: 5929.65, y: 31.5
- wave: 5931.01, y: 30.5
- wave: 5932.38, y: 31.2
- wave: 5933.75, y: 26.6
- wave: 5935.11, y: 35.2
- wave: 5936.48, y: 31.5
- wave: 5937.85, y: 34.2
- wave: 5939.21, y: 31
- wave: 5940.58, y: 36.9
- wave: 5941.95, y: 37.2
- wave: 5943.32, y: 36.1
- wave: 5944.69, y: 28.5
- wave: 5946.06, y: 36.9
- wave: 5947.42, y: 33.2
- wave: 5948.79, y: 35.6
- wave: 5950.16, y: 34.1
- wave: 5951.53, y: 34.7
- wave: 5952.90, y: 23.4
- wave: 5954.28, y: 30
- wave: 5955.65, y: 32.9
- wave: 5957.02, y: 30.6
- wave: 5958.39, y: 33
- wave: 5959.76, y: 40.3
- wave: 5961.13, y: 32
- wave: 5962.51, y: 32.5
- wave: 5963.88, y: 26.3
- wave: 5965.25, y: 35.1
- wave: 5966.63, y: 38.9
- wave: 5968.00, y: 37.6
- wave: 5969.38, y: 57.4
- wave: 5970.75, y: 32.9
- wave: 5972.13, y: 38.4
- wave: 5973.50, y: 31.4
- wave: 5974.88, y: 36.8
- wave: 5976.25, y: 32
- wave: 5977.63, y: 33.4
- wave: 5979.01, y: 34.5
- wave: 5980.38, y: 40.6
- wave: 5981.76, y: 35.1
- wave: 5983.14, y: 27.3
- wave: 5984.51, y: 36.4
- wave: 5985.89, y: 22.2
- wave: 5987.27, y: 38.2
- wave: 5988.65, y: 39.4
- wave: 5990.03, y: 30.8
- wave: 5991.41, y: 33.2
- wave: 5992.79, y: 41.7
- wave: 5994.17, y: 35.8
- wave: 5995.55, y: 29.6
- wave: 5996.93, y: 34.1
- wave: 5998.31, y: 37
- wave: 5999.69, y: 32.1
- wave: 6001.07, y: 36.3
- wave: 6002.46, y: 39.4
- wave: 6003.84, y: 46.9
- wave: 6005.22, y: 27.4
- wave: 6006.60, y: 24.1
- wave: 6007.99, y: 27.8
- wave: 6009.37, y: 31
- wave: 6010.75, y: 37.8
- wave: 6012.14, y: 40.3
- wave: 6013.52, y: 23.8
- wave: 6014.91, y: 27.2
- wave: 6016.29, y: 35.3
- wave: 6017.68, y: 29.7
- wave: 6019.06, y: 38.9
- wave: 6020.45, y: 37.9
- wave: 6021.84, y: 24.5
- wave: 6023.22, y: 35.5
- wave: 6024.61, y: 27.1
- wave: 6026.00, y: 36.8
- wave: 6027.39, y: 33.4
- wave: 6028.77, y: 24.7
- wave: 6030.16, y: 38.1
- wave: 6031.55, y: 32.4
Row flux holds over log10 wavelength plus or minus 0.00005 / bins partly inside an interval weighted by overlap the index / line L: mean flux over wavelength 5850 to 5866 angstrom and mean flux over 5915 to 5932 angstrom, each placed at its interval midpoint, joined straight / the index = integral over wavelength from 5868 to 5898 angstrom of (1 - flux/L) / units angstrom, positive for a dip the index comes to 5.6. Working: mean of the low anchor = 35.7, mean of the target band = 28.4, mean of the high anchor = 33.6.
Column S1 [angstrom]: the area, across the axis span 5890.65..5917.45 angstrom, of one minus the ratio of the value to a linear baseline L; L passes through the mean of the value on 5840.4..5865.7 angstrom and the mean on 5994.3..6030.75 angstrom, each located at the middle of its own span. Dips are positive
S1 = 2.43 angstrom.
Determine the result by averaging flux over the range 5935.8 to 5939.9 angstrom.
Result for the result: 32.3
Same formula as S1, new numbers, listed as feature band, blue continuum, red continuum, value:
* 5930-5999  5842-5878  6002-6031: -2.8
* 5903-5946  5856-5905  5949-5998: -1.6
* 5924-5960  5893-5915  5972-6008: -0.9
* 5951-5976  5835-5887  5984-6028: -1.1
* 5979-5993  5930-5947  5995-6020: -0.4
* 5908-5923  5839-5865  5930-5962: -0.8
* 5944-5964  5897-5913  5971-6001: 0.7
